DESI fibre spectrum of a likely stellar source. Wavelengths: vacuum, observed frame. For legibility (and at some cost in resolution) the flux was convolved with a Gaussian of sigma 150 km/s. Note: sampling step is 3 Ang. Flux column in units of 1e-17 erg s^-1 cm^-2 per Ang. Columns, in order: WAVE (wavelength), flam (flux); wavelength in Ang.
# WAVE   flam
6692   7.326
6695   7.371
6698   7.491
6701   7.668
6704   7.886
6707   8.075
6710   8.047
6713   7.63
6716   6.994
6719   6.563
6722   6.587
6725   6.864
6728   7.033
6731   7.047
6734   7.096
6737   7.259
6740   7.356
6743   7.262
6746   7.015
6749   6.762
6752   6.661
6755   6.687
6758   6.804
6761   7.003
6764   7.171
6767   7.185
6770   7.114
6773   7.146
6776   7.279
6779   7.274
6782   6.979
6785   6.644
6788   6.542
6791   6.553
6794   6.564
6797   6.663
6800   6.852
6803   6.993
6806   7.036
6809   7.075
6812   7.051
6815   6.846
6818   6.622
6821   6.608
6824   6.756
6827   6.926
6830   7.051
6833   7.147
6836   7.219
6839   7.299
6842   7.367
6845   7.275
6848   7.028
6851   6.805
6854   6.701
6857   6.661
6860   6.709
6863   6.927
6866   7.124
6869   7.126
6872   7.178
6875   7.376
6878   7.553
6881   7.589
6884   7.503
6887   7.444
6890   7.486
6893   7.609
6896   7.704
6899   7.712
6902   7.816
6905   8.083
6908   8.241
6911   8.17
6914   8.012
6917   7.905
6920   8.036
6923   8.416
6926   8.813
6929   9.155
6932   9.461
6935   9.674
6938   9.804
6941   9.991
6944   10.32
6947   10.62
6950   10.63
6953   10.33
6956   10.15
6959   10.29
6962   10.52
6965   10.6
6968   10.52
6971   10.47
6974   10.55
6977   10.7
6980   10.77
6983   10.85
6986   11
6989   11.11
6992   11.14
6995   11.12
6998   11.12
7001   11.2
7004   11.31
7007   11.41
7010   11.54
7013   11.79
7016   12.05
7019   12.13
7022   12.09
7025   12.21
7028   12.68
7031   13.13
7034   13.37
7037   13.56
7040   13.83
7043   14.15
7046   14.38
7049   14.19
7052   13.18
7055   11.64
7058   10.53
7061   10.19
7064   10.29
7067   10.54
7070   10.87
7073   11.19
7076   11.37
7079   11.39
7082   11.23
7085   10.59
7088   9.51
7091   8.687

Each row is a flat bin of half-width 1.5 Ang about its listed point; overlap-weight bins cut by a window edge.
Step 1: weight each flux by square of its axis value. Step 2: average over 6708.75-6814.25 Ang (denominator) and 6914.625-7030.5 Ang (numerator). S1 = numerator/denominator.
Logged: 1.61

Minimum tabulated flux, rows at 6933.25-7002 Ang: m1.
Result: 9.674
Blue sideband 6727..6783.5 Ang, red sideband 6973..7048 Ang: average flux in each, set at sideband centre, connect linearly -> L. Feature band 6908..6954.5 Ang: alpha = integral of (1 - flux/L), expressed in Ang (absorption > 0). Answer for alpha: 5.43 Ang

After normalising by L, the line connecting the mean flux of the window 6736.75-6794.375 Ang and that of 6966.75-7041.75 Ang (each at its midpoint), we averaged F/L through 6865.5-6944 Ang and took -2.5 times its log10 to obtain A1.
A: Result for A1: 0.19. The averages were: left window 6.96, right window 11.7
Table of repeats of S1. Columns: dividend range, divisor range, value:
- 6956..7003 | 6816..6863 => 1.62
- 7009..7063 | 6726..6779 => 1.94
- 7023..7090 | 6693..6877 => 1.84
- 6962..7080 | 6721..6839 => 1.80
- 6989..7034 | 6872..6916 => 1.58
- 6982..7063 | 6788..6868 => 1.85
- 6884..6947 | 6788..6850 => 1.26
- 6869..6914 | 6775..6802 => 1.16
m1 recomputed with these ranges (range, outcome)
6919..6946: 8.036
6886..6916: 7.444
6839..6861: 6.661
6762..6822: 6.542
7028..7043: 12.68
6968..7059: 10.47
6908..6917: 7.905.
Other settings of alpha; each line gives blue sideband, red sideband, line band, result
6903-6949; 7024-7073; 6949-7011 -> -2.03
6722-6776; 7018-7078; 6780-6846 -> 9.95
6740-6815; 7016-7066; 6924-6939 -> 1.31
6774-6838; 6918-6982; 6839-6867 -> 3.28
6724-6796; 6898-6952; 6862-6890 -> 3.48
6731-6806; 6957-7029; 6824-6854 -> 4.35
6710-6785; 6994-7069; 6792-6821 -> 4.53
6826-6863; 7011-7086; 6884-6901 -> 1.29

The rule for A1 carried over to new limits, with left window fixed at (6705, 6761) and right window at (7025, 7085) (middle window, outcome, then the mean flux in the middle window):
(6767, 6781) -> 0.08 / 7.19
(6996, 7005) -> 0.01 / 11.2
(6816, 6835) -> 0.24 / 6.86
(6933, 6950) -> 0.03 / 10.1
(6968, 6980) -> 0.03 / 10.6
